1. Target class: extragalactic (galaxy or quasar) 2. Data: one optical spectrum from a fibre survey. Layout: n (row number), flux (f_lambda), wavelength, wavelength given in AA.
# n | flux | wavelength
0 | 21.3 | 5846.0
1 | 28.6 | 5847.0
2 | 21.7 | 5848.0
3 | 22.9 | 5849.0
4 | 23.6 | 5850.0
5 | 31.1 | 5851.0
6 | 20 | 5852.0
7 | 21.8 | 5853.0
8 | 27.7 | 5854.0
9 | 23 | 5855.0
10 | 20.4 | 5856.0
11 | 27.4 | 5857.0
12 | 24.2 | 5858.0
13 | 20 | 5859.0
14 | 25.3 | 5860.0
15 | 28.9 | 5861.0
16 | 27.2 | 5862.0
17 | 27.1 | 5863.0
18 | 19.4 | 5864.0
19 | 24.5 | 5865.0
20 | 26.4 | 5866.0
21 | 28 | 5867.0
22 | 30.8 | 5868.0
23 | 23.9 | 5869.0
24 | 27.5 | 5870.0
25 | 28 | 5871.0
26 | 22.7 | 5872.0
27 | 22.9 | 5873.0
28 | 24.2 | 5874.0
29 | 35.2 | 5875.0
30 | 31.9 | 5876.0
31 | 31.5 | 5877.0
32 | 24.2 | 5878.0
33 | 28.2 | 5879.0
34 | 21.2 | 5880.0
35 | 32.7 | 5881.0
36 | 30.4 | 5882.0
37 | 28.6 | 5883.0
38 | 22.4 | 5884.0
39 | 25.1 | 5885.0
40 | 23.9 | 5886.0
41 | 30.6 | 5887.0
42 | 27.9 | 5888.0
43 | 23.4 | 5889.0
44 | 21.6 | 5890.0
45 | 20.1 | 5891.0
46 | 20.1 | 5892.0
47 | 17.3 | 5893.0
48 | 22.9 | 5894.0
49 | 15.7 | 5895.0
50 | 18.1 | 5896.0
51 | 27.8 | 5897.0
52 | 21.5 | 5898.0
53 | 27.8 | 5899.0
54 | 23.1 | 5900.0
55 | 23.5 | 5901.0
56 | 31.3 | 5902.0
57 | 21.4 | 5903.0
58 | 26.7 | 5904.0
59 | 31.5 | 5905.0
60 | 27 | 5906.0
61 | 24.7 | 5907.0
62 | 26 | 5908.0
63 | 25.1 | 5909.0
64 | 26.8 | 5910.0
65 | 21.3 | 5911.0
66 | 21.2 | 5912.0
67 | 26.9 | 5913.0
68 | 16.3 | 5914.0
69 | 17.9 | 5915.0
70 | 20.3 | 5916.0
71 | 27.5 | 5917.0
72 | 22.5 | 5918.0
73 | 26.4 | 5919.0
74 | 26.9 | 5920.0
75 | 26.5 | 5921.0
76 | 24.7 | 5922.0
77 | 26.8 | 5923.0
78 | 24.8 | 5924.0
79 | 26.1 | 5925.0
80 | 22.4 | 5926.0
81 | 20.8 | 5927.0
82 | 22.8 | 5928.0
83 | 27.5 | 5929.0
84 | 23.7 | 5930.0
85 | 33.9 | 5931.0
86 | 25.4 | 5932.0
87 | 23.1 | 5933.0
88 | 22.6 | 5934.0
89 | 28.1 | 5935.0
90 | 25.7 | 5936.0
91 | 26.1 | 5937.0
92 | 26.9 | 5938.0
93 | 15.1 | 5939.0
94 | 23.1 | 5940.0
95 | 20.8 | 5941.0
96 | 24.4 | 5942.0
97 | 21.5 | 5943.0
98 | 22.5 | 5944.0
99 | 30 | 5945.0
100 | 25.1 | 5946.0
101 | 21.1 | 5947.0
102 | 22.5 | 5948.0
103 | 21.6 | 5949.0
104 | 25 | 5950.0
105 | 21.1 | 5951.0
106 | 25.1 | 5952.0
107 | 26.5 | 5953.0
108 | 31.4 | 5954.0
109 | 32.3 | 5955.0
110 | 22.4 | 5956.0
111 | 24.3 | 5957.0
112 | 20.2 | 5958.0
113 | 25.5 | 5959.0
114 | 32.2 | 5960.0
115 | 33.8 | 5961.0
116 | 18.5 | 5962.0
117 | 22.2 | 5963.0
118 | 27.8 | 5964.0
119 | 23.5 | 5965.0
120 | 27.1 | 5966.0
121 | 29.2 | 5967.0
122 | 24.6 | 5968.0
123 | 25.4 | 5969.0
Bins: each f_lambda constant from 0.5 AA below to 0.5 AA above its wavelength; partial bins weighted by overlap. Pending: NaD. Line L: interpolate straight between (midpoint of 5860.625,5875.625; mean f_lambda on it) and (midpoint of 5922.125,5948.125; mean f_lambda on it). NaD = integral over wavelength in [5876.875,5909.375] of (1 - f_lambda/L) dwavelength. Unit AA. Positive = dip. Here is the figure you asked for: 1.0 AA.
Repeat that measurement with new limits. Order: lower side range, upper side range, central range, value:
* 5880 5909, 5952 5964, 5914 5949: 2.1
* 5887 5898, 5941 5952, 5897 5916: -1.8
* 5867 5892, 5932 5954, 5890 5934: 2.0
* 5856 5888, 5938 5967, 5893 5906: 0.9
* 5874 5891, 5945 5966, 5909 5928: 1.8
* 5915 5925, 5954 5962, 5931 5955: 1.5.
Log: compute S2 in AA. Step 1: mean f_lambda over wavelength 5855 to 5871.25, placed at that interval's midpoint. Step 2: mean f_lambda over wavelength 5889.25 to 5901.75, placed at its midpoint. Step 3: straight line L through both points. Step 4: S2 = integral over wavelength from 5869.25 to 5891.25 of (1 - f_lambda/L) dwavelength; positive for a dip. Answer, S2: -2.8 AA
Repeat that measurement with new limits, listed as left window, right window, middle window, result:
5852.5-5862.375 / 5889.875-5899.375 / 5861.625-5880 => -2.7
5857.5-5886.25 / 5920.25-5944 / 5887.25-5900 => 1.7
